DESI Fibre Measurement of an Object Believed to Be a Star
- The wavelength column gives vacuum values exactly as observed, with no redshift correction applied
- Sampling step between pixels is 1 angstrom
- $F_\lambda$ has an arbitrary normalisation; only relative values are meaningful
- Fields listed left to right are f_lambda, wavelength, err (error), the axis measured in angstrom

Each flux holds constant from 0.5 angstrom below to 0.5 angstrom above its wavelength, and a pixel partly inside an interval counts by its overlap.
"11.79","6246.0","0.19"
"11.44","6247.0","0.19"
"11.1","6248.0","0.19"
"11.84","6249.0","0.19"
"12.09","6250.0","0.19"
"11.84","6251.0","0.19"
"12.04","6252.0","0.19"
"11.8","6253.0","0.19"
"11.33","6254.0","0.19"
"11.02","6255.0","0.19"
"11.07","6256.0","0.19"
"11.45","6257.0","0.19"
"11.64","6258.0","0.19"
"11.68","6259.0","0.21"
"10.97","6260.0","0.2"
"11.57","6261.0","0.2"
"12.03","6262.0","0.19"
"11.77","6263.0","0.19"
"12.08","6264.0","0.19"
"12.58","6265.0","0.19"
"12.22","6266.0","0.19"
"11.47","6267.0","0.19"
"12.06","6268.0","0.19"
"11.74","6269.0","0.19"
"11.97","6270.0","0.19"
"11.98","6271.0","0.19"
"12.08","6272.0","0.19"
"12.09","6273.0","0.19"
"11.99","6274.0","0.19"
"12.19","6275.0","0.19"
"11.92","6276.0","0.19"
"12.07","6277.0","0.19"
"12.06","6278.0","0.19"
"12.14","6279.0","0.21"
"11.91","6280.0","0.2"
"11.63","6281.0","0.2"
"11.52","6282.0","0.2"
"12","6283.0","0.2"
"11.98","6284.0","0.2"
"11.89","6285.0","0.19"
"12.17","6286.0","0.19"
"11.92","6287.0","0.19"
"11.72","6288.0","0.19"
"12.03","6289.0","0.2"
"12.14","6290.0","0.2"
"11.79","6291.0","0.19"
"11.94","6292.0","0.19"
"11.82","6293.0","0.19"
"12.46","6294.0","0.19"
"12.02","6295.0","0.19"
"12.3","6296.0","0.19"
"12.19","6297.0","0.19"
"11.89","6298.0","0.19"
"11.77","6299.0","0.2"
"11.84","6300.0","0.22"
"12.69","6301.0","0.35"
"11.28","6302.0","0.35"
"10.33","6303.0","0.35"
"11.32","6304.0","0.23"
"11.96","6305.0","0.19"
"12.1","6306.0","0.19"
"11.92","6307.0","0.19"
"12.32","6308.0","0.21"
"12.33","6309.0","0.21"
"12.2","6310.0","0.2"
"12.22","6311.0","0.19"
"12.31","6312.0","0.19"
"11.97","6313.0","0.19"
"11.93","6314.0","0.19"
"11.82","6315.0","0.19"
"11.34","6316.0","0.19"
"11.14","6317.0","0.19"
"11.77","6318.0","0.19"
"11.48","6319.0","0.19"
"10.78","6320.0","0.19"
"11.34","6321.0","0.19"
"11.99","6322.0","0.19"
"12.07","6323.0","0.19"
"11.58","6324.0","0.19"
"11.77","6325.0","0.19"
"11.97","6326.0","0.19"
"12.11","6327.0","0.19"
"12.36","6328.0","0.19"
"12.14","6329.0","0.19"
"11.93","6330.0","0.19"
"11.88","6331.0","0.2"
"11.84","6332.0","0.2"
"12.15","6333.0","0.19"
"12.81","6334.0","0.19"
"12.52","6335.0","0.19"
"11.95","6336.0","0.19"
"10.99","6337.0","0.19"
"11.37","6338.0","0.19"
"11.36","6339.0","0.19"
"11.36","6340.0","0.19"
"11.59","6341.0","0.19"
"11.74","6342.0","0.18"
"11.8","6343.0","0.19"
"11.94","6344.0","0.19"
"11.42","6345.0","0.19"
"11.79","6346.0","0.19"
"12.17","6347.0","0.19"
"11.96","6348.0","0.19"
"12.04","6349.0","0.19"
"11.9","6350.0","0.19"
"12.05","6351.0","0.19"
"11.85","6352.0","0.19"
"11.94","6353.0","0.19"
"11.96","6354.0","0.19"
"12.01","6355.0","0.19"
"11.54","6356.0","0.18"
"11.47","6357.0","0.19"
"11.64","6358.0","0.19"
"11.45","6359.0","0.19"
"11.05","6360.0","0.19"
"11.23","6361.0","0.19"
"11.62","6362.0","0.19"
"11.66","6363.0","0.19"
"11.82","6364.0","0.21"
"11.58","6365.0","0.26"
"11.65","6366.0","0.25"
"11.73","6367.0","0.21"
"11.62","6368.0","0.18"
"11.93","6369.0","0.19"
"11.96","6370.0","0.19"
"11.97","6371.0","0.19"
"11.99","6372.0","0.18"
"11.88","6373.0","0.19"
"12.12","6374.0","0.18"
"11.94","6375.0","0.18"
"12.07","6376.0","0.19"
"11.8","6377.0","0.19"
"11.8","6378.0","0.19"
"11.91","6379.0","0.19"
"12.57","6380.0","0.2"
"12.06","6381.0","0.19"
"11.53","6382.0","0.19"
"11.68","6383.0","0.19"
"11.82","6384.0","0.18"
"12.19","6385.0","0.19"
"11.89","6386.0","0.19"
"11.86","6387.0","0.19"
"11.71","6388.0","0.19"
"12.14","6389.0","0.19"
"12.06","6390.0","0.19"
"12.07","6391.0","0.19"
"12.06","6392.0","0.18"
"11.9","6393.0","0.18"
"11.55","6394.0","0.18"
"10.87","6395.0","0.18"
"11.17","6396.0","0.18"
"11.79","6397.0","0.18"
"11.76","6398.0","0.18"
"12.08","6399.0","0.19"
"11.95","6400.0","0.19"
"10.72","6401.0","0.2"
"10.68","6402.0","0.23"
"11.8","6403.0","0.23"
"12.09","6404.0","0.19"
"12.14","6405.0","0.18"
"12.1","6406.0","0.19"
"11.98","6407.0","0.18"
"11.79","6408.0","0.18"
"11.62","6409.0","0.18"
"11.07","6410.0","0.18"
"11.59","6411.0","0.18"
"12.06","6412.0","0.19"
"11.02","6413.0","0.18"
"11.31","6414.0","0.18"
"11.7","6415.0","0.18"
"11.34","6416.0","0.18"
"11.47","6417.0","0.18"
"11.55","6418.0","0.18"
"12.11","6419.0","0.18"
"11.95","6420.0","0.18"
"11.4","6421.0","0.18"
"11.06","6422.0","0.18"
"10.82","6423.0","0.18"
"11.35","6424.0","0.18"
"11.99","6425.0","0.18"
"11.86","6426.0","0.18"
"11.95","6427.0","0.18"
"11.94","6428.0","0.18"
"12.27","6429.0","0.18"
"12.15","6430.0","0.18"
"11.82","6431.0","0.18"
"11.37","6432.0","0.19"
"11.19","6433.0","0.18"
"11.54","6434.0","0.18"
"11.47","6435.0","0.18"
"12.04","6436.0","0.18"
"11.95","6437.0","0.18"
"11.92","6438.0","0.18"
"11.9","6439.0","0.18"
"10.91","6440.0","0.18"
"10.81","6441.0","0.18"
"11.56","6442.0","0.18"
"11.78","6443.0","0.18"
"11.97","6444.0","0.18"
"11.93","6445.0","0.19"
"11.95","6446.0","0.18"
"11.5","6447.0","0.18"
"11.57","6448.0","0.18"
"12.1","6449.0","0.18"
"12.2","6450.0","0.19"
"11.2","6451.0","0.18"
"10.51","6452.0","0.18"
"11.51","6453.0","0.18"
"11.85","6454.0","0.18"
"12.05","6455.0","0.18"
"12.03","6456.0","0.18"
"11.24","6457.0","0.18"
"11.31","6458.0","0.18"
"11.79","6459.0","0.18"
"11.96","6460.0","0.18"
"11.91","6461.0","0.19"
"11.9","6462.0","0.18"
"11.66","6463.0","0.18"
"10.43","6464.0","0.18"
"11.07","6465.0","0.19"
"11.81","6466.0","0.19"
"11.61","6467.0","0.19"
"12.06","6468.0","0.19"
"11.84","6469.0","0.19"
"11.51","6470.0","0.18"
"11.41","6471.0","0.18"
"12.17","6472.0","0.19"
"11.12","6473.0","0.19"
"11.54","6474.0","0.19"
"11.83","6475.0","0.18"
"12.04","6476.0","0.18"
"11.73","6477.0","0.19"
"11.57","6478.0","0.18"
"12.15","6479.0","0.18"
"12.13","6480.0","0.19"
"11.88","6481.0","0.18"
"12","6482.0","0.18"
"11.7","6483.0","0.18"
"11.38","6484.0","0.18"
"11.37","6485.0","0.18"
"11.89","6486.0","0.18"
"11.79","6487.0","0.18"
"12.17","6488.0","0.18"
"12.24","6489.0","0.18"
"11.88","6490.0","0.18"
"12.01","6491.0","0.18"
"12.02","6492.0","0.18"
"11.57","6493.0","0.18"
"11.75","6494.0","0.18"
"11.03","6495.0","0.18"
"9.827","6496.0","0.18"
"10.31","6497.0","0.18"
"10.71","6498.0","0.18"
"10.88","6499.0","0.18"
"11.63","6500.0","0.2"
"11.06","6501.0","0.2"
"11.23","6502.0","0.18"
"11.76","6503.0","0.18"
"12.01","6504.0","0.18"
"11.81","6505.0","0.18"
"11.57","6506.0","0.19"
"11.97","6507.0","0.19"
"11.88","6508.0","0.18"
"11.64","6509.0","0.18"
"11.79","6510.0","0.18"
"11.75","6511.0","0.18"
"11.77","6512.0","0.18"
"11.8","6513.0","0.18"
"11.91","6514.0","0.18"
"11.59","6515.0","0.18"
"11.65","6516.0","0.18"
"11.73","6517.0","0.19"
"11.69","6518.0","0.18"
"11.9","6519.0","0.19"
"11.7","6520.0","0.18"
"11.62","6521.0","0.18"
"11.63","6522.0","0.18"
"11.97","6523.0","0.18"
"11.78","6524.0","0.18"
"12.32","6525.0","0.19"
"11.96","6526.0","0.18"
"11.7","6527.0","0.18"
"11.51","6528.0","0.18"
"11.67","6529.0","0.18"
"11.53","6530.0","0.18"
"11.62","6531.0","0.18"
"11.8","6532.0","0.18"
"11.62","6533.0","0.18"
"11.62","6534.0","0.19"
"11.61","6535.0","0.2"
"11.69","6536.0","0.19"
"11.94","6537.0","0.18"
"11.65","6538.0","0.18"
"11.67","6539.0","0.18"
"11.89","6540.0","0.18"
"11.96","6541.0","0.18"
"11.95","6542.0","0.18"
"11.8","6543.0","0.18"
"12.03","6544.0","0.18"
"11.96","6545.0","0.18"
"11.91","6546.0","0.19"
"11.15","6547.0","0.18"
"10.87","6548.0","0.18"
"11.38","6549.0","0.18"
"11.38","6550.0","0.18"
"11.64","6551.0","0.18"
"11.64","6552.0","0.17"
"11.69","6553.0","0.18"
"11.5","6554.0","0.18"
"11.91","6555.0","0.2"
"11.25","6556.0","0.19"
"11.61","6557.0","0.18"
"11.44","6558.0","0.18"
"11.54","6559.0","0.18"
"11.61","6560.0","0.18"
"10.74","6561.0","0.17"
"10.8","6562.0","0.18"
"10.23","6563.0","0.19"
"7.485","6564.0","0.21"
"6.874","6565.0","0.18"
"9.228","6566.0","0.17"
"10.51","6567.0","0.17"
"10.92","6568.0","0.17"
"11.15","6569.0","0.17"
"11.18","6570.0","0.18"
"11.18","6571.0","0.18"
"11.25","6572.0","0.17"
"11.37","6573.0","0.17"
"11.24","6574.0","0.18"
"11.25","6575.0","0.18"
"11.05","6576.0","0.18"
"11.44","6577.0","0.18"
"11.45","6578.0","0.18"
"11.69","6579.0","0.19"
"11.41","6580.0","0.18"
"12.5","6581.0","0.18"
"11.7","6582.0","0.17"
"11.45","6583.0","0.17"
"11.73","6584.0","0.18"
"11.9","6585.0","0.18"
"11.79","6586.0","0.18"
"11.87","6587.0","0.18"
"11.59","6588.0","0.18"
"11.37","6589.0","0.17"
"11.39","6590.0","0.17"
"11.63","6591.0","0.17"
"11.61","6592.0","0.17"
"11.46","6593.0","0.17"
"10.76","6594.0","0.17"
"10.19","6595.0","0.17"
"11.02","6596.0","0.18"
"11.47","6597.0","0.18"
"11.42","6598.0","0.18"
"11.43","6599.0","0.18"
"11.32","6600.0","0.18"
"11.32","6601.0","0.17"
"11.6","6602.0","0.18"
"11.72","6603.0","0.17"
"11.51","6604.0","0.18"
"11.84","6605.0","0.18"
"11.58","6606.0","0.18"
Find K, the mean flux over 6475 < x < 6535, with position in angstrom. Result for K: 11.7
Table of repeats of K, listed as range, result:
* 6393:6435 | 11.6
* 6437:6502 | 11.6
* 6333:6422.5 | 11.7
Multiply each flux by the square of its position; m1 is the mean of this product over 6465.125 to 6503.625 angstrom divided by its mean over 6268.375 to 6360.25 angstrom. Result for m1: 1.03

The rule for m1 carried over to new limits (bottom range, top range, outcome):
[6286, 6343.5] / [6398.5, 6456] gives 1.02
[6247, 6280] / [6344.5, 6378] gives 1.03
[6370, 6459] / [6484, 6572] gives 1.01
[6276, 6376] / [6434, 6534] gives 1.03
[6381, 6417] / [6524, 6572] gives 1.01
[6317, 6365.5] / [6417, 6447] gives 1.02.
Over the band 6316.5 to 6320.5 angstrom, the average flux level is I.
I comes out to 11.3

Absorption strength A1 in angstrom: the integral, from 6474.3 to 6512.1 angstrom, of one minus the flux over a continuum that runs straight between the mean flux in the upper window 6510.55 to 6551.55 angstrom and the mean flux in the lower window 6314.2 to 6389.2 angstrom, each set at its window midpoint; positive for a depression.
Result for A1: 0.4 angstrom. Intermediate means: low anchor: 11.8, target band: 11.6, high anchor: 11.7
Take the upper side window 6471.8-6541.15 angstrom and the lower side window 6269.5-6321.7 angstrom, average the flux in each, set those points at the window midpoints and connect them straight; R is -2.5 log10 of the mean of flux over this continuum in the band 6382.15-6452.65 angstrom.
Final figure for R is 0.01 mag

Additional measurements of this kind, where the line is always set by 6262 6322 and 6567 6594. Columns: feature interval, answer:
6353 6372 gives 0.010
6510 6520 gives -0.019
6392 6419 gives 0.011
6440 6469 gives 0.004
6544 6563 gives 0.006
